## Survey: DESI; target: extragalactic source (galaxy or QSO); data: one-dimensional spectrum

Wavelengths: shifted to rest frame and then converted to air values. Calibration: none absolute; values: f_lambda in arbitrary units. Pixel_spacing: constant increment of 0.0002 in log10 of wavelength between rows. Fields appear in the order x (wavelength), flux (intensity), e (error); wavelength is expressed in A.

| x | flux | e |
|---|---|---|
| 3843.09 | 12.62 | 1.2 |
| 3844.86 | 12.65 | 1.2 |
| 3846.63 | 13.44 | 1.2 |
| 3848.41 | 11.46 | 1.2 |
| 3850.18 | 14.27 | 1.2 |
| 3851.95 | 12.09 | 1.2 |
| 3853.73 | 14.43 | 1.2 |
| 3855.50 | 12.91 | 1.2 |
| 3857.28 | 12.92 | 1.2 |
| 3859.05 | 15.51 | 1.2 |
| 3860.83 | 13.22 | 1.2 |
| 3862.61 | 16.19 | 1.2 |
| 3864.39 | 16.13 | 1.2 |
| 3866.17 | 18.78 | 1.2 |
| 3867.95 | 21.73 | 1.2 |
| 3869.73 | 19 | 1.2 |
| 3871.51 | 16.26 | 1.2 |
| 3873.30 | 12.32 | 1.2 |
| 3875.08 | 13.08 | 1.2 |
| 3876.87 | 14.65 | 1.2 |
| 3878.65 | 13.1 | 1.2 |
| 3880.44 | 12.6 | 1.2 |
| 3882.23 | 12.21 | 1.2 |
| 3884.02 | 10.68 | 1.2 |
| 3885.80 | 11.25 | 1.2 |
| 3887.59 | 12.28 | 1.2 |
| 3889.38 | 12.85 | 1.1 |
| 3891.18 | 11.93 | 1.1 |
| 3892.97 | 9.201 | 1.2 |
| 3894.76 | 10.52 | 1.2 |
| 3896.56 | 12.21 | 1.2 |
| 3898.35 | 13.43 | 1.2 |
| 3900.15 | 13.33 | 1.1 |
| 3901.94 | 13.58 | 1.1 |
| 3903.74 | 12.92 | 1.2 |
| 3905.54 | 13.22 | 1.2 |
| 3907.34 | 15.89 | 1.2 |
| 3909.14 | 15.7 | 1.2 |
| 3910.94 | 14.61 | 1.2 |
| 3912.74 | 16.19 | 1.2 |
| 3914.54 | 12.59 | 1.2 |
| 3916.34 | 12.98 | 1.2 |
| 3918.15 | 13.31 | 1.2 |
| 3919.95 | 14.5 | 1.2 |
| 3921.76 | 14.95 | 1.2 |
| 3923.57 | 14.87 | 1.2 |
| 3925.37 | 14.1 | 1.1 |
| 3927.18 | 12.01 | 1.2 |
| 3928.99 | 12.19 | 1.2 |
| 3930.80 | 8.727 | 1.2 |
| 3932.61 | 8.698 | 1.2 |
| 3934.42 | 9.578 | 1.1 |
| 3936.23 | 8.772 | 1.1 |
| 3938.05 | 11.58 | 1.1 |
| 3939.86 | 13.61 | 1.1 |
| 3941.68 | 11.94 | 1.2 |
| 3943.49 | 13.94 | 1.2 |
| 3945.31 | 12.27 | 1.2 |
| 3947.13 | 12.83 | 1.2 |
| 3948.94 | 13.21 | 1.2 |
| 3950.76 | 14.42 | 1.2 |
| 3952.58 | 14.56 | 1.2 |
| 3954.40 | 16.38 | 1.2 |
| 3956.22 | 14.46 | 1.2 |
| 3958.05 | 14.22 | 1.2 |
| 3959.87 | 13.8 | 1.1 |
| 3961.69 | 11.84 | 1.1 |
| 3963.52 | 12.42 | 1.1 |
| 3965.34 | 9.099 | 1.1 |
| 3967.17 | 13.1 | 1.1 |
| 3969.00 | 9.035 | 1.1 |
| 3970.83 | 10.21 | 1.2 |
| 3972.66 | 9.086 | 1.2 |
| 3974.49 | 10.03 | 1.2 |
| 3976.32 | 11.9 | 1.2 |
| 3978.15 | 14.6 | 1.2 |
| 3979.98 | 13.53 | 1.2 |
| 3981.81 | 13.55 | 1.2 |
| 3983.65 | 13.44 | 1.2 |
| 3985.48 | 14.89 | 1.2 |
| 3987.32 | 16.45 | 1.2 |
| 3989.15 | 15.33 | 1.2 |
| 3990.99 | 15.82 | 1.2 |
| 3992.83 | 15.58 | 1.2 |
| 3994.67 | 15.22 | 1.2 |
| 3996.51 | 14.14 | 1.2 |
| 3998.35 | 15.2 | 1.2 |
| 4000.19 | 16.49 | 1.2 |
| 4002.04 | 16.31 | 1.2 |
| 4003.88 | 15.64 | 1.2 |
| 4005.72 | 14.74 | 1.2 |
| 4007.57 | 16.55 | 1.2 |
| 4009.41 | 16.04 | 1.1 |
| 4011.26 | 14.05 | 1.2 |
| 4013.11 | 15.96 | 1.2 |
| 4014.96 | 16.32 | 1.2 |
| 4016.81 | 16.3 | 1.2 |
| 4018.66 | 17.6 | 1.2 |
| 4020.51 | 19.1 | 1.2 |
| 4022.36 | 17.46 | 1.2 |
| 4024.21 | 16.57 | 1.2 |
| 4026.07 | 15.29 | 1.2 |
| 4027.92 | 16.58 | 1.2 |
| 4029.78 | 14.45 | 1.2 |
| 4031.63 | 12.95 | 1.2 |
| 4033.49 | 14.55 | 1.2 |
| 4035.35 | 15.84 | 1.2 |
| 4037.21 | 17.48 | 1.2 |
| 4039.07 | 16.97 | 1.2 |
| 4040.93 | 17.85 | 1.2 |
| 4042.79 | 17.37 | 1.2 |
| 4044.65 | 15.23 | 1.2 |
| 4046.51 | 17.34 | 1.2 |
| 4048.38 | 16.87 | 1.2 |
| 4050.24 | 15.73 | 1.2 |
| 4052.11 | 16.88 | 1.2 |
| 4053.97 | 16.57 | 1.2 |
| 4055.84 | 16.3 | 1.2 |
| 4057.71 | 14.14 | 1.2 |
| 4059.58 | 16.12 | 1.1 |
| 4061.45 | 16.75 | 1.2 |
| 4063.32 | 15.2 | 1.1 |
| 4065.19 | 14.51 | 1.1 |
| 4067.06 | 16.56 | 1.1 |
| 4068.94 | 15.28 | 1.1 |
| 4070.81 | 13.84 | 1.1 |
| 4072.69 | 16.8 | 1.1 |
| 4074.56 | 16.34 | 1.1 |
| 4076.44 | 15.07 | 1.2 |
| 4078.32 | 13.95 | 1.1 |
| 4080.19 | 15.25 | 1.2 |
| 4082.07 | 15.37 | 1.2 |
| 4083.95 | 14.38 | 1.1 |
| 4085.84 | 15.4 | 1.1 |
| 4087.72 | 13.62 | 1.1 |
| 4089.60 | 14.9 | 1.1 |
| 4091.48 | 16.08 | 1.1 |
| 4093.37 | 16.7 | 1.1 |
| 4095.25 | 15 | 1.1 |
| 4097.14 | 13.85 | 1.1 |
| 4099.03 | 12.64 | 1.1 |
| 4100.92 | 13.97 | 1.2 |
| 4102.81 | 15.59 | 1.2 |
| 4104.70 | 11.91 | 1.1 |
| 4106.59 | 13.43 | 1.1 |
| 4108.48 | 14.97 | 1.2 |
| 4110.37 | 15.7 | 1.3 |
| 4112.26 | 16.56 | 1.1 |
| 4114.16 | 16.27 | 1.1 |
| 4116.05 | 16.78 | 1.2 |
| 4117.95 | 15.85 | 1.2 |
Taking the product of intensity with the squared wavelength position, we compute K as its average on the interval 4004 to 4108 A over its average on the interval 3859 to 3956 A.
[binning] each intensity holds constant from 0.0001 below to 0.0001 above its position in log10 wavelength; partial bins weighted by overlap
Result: 1.25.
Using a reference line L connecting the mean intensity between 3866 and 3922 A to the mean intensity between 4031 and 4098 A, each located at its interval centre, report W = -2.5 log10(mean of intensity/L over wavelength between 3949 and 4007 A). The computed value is 0.07 mag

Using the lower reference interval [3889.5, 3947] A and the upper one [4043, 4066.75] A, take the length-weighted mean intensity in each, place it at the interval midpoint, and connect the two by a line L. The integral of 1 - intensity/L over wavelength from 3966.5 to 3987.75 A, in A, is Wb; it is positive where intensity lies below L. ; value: 2.6 A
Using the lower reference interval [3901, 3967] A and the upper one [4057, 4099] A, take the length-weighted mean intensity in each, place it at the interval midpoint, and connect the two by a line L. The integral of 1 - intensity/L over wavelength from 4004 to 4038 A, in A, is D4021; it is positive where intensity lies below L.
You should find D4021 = -3.9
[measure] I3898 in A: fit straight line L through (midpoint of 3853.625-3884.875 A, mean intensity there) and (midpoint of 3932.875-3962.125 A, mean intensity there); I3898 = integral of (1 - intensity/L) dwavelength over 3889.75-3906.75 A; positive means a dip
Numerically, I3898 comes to 2.1 A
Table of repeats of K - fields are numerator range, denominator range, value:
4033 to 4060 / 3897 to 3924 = 1.24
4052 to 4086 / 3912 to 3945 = 1.33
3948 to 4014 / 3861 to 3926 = 1.04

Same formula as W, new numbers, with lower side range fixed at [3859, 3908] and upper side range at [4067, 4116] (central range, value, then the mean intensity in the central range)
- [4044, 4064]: -0.095 mag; 16.1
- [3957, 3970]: 0.193 mag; 11.9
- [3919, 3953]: 0.137 mag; 12.4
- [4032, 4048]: -0.123 mag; 16.5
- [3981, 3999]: -0.041 mag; 15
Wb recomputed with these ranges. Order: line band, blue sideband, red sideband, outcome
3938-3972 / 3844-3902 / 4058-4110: 3.26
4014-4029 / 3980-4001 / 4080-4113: -1.95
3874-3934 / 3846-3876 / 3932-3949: 1.24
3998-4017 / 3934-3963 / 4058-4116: -2.58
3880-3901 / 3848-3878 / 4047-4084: 4.54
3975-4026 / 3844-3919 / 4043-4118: -2.60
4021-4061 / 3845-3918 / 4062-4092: -3.35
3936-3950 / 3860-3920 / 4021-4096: 1.95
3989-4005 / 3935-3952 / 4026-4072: -1.48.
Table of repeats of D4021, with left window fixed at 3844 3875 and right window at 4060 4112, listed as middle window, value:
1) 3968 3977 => 2.9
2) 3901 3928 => 1.4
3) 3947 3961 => 0.6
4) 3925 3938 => 3.8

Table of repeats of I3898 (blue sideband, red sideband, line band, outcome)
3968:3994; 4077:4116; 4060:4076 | -1.4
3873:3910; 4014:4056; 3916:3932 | 0.6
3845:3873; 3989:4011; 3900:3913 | 0.7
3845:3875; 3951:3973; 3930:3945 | 2.4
